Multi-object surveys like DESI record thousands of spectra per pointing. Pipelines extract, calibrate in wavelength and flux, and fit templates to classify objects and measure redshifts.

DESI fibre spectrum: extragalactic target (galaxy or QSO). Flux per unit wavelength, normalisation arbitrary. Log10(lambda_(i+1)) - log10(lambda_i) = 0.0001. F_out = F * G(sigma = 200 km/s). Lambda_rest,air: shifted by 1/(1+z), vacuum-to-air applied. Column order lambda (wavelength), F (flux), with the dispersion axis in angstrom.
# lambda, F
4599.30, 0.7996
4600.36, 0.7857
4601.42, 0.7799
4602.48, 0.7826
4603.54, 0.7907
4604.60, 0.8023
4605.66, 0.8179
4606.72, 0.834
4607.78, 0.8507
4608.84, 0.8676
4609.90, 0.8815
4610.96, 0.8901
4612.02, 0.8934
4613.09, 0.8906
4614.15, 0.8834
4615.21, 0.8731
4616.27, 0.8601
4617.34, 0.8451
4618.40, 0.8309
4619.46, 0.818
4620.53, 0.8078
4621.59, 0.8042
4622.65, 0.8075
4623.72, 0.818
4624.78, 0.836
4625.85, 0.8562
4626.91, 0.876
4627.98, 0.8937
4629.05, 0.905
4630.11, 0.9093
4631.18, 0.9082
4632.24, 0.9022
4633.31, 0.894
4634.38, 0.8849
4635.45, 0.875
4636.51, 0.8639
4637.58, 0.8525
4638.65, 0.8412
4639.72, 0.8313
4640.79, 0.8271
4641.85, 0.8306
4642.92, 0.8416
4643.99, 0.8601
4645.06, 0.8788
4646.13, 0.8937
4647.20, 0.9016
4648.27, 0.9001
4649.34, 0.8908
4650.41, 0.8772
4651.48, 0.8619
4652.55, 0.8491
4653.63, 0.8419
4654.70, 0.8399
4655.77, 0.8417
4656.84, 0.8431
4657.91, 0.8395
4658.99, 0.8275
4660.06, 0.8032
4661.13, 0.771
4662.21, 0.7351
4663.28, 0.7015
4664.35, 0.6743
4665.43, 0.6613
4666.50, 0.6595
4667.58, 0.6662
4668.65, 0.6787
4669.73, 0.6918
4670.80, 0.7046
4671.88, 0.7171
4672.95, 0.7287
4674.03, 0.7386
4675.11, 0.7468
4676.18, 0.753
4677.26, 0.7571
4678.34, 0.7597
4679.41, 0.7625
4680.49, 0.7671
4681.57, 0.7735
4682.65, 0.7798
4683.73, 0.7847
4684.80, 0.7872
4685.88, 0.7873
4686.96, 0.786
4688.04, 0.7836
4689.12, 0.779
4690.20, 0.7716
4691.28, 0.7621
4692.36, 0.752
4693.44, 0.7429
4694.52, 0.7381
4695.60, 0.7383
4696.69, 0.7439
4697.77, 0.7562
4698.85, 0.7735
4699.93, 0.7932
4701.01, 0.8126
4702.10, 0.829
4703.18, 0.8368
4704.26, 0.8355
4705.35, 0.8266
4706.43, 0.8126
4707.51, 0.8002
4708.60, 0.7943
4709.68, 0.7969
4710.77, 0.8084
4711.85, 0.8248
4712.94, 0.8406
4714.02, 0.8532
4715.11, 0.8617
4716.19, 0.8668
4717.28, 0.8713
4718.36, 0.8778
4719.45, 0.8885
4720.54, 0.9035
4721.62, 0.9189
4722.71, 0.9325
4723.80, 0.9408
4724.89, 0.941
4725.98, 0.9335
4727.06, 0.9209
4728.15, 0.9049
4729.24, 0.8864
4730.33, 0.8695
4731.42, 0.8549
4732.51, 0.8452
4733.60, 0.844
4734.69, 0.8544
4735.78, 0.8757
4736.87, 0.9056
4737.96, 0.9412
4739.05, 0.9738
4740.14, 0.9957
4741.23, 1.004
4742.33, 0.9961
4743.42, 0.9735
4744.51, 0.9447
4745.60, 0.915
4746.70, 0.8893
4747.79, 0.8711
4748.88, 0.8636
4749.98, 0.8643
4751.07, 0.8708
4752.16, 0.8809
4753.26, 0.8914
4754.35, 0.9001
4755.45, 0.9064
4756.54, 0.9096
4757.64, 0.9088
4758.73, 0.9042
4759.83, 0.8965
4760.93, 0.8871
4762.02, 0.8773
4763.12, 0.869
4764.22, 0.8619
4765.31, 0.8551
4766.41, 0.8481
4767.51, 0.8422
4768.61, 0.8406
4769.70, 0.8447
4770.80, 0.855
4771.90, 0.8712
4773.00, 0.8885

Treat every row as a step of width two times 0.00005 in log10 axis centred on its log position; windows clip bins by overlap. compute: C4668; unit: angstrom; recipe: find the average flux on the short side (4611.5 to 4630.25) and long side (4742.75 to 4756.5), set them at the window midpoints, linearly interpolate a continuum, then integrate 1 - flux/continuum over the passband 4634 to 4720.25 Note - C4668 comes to 7.37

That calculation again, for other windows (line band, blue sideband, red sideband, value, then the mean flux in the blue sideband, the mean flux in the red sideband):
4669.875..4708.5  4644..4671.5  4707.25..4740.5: 3.0 angstrom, 0.794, 0.882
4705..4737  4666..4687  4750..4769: -2.1 angstrom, 0.741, 0.879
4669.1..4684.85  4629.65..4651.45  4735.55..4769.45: 2.4 angstrom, 0.873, 0.902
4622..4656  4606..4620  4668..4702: -1.7 angstrom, 0.862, 0.757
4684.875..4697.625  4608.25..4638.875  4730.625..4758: 1.8 angstrom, 0.865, 0.907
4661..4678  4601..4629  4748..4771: 2.9 angstrom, 0.843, 0.875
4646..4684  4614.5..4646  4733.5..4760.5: 4.2 angstrom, 0.857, 0.912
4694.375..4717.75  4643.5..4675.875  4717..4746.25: 1.6 angstrom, 0.787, 0.916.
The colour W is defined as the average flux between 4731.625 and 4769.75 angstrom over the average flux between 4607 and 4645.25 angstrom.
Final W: 1.04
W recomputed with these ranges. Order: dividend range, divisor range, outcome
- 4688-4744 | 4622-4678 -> 1.05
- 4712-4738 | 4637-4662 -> 1.05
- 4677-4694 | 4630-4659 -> 0.89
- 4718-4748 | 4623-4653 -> 1.05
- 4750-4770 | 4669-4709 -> 1.14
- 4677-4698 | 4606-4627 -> 0.90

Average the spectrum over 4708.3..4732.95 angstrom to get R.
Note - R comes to 0.877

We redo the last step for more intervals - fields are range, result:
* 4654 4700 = 0.756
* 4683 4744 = 0.849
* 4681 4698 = 0.767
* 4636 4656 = 0.859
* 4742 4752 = 0.908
